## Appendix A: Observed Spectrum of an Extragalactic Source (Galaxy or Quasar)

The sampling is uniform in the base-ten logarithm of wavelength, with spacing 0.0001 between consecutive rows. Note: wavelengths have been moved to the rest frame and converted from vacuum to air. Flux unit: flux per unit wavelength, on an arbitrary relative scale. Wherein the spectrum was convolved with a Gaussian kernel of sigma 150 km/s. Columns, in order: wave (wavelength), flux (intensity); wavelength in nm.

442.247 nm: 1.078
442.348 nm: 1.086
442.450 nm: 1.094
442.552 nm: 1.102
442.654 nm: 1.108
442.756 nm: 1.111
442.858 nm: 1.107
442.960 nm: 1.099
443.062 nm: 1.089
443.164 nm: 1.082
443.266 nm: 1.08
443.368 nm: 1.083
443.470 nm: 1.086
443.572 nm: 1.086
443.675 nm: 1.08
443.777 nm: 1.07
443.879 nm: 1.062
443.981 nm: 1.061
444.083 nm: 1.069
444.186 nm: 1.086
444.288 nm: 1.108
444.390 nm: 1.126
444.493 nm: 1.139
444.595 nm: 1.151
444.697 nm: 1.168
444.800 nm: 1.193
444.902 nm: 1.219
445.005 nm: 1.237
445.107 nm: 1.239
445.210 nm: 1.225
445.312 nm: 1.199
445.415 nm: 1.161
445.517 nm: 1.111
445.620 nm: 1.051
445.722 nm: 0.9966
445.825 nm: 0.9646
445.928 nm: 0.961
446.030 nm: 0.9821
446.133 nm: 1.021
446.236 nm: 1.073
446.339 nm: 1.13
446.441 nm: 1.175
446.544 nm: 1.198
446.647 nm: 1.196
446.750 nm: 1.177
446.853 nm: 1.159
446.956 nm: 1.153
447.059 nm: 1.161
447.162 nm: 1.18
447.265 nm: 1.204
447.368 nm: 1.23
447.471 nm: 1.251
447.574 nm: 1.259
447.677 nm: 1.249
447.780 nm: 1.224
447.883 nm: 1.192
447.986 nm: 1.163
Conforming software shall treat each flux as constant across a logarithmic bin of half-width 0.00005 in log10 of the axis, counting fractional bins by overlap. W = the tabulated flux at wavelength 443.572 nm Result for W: 1.086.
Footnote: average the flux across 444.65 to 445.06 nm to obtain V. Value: 1.2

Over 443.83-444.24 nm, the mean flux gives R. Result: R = 1.07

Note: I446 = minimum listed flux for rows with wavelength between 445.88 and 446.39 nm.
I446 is 0.961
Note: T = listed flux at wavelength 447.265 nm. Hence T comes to 1.204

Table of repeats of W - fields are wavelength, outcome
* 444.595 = 1.151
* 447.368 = 1.23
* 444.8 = 1.193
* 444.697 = 1.168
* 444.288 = 1.108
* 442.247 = 1.078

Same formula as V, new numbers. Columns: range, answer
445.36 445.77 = 1.08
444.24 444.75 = 1.14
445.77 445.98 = 0.963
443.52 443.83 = 1.08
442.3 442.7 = 1.1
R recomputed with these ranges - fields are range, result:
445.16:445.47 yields 1.2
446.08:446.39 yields 1.07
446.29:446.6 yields 1.17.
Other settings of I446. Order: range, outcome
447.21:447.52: 1.204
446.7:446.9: 1.159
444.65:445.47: 1.161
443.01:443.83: 1.07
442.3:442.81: 1.086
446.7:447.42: 1.153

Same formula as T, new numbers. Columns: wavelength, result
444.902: 1.219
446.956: 1.153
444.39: 1.126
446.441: 1.175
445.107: 1.239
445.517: 1.111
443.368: 1.083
